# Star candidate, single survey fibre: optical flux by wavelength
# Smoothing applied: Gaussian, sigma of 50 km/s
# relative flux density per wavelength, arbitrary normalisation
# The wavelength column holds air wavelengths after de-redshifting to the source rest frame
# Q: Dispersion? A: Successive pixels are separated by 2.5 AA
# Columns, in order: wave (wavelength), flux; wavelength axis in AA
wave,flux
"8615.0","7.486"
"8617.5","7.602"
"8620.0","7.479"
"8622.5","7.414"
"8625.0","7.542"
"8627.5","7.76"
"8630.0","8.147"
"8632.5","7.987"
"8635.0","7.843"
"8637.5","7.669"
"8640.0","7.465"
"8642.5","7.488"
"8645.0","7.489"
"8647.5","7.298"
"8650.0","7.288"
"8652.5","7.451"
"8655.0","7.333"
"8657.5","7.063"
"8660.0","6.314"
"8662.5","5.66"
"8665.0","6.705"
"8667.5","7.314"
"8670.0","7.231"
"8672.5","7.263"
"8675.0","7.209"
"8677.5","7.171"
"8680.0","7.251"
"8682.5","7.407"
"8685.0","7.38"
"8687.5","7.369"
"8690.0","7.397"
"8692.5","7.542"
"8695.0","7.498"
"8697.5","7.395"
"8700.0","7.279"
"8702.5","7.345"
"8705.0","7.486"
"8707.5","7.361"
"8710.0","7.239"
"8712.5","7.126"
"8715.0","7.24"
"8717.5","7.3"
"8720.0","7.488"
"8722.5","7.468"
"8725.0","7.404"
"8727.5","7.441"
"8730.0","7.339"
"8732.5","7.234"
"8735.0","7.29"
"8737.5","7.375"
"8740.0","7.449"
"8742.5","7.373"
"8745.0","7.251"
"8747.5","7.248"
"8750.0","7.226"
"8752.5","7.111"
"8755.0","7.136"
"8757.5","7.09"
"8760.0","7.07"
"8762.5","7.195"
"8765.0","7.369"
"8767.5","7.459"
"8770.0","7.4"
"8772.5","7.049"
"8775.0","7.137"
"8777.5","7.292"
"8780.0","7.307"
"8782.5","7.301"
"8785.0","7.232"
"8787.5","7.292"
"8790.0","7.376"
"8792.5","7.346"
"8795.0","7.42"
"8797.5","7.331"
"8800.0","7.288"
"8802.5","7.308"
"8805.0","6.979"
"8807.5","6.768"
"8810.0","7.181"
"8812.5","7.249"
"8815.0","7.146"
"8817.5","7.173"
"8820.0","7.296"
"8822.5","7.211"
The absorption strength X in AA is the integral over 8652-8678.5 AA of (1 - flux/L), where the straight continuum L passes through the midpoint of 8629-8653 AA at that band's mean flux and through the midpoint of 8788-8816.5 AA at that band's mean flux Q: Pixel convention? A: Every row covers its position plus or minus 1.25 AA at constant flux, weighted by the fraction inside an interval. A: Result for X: 2.1 AA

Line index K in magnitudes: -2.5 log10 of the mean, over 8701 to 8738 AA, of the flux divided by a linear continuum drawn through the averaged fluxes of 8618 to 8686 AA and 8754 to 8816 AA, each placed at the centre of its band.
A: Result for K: -0.01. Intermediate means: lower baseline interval 7.32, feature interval 7.34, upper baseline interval 7.23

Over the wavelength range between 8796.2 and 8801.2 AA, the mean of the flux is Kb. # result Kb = 7.31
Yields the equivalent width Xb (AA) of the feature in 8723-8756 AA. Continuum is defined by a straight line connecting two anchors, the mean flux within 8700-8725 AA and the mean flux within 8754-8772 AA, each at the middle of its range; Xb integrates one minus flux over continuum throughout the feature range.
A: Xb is -0.08 AA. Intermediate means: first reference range 7.34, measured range 7.3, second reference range 7.24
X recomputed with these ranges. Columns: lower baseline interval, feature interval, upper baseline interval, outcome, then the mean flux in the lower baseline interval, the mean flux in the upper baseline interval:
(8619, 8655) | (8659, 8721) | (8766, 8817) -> 2.2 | 7.59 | 7.24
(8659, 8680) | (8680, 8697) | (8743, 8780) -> -1.1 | 6.89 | 7.22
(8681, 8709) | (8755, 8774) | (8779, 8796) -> 0.3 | 7.4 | 7.32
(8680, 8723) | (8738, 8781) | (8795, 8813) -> 0.1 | 7.37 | 7.17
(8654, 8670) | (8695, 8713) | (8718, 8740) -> -0.5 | 6.76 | 7.38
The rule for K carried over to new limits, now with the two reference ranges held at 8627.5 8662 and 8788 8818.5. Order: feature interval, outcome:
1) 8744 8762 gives 0.02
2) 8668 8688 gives 0.01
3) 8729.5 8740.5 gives 0.00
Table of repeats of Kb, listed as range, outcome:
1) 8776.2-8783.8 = 7.3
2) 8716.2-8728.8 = 7.42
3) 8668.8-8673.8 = 7.25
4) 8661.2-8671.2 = 6.72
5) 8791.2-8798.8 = 7.37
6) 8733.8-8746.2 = 7.35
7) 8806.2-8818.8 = 7.1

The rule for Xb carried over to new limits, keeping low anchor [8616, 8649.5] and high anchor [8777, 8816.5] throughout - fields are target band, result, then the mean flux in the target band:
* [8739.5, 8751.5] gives 0.1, 7.3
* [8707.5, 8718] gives 0.3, 7.24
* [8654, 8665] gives 1.4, 6.59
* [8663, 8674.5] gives 0.8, 7.04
